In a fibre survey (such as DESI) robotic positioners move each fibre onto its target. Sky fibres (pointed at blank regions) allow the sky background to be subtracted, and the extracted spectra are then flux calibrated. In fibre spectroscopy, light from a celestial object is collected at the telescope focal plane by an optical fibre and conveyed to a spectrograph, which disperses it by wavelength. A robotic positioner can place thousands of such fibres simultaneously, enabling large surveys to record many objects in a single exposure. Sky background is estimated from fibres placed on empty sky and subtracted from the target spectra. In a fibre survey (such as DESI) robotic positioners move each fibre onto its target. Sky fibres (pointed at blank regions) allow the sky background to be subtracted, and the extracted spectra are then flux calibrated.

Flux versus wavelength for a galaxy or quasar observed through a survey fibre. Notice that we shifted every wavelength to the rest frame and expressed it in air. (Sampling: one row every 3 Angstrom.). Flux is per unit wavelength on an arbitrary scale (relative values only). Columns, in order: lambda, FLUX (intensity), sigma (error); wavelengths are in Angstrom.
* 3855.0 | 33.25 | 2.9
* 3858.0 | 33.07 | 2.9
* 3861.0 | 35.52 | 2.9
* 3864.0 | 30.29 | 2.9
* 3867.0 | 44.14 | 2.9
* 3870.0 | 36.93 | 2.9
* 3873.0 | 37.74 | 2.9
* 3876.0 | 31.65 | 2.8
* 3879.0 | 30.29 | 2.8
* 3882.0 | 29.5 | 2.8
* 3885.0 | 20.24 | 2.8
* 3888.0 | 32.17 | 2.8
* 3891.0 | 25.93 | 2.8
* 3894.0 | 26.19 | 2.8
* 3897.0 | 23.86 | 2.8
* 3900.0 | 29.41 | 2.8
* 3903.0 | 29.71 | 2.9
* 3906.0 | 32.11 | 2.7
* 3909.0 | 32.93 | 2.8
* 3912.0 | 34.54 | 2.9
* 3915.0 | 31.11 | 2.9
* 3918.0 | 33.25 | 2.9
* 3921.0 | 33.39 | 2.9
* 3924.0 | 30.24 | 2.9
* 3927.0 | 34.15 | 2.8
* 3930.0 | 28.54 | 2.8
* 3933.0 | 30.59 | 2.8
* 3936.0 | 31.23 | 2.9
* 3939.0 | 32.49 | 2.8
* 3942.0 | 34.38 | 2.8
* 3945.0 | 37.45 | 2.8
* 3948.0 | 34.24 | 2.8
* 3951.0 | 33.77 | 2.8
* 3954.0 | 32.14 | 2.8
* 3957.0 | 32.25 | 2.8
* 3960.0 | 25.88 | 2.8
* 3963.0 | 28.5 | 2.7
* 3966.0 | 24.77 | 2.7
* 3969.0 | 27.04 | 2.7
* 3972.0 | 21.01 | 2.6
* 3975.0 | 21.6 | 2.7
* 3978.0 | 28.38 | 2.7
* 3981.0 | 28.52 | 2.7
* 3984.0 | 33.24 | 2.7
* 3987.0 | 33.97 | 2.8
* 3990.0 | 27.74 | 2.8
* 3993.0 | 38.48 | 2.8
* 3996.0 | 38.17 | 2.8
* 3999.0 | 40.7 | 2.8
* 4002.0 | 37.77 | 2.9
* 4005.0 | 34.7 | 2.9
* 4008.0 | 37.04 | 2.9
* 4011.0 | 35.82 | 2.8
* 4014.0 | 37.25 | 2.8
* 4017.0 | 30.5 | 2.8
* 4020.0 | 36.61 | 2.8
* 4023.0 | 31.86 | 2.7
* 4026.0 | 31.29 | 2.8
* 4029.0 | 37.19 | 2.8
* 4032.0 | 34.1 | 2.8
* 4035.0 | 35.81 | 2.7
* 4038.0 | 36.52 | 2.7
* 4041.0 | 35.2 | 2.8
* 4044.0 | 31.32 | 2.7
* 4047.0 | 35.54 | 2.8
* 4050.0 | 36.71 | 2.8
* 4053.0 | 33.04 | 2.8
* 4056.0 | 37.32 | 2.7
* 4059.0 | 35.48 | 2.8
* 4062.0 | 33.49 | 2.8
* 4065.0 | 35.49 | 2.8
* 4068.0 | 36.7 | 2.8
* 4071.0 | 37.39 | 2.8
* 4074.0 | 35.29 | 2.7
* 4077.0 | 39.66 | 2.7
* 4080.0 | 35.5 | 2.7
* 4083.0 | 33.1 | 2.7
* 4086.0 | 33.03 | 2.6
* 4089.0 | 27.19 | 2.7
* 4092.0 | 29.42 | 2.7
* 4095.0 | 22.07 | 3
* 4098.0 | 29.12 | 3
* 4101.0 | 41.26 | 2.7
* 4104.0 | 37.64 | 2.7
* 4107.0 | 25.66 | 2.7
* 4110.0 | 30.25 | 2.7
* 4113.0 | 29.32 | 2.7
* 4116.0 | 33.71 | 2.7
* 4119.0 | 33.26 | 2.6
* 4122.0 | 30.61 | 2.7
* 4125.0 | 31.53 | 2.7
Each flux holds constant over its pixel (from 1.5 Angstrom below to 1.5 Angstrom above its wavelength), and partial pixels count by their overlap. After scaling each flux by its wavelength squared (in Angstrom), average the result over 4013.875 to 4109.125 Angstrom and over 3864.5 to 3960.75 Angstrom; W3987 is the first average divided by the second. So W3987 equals 1.15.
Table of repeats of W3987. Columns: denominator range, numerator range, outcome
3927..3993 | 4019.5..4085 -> 1.22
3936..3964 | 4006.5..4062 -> 1.13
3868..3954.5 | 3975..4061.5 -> 1.15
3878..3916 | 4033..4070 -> 1.31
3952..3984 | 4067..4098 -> 1.26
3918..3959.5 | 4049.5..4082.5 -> 1.18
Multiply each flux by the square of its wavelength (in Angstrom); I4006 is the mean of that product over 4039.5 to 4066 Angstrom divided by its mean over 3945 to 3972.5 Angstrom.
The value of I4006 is 1.23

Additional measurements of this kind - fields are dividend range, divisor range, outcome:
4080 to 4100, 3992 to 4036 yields 0.86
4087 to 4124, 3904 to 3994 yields 1.08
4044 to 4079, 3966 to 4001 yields 1.21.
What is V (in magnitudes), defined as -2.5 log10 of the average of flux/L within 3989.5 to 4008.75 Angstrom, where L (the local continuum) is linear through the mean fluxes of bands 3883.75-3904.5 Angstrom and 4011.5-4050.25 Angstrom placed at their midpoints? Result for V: -0.13 mag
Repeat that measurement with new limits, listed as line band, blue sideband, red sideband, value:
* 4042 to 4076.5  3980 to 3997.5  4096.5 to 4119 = -0.08 mag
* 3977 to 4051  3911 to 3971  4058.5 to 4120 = -0.08 mag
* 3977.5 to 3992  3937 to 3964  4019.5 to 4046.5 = 0.08 mag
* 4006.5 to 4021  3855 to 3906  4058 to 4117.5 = -0.10 mag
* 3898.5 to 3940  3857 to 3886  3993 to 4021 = 0.09 mag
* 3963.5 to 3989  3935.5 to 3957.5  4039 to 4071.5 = 0.24 mag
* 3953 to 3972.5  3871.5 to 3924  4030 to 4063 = 0.17 mag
